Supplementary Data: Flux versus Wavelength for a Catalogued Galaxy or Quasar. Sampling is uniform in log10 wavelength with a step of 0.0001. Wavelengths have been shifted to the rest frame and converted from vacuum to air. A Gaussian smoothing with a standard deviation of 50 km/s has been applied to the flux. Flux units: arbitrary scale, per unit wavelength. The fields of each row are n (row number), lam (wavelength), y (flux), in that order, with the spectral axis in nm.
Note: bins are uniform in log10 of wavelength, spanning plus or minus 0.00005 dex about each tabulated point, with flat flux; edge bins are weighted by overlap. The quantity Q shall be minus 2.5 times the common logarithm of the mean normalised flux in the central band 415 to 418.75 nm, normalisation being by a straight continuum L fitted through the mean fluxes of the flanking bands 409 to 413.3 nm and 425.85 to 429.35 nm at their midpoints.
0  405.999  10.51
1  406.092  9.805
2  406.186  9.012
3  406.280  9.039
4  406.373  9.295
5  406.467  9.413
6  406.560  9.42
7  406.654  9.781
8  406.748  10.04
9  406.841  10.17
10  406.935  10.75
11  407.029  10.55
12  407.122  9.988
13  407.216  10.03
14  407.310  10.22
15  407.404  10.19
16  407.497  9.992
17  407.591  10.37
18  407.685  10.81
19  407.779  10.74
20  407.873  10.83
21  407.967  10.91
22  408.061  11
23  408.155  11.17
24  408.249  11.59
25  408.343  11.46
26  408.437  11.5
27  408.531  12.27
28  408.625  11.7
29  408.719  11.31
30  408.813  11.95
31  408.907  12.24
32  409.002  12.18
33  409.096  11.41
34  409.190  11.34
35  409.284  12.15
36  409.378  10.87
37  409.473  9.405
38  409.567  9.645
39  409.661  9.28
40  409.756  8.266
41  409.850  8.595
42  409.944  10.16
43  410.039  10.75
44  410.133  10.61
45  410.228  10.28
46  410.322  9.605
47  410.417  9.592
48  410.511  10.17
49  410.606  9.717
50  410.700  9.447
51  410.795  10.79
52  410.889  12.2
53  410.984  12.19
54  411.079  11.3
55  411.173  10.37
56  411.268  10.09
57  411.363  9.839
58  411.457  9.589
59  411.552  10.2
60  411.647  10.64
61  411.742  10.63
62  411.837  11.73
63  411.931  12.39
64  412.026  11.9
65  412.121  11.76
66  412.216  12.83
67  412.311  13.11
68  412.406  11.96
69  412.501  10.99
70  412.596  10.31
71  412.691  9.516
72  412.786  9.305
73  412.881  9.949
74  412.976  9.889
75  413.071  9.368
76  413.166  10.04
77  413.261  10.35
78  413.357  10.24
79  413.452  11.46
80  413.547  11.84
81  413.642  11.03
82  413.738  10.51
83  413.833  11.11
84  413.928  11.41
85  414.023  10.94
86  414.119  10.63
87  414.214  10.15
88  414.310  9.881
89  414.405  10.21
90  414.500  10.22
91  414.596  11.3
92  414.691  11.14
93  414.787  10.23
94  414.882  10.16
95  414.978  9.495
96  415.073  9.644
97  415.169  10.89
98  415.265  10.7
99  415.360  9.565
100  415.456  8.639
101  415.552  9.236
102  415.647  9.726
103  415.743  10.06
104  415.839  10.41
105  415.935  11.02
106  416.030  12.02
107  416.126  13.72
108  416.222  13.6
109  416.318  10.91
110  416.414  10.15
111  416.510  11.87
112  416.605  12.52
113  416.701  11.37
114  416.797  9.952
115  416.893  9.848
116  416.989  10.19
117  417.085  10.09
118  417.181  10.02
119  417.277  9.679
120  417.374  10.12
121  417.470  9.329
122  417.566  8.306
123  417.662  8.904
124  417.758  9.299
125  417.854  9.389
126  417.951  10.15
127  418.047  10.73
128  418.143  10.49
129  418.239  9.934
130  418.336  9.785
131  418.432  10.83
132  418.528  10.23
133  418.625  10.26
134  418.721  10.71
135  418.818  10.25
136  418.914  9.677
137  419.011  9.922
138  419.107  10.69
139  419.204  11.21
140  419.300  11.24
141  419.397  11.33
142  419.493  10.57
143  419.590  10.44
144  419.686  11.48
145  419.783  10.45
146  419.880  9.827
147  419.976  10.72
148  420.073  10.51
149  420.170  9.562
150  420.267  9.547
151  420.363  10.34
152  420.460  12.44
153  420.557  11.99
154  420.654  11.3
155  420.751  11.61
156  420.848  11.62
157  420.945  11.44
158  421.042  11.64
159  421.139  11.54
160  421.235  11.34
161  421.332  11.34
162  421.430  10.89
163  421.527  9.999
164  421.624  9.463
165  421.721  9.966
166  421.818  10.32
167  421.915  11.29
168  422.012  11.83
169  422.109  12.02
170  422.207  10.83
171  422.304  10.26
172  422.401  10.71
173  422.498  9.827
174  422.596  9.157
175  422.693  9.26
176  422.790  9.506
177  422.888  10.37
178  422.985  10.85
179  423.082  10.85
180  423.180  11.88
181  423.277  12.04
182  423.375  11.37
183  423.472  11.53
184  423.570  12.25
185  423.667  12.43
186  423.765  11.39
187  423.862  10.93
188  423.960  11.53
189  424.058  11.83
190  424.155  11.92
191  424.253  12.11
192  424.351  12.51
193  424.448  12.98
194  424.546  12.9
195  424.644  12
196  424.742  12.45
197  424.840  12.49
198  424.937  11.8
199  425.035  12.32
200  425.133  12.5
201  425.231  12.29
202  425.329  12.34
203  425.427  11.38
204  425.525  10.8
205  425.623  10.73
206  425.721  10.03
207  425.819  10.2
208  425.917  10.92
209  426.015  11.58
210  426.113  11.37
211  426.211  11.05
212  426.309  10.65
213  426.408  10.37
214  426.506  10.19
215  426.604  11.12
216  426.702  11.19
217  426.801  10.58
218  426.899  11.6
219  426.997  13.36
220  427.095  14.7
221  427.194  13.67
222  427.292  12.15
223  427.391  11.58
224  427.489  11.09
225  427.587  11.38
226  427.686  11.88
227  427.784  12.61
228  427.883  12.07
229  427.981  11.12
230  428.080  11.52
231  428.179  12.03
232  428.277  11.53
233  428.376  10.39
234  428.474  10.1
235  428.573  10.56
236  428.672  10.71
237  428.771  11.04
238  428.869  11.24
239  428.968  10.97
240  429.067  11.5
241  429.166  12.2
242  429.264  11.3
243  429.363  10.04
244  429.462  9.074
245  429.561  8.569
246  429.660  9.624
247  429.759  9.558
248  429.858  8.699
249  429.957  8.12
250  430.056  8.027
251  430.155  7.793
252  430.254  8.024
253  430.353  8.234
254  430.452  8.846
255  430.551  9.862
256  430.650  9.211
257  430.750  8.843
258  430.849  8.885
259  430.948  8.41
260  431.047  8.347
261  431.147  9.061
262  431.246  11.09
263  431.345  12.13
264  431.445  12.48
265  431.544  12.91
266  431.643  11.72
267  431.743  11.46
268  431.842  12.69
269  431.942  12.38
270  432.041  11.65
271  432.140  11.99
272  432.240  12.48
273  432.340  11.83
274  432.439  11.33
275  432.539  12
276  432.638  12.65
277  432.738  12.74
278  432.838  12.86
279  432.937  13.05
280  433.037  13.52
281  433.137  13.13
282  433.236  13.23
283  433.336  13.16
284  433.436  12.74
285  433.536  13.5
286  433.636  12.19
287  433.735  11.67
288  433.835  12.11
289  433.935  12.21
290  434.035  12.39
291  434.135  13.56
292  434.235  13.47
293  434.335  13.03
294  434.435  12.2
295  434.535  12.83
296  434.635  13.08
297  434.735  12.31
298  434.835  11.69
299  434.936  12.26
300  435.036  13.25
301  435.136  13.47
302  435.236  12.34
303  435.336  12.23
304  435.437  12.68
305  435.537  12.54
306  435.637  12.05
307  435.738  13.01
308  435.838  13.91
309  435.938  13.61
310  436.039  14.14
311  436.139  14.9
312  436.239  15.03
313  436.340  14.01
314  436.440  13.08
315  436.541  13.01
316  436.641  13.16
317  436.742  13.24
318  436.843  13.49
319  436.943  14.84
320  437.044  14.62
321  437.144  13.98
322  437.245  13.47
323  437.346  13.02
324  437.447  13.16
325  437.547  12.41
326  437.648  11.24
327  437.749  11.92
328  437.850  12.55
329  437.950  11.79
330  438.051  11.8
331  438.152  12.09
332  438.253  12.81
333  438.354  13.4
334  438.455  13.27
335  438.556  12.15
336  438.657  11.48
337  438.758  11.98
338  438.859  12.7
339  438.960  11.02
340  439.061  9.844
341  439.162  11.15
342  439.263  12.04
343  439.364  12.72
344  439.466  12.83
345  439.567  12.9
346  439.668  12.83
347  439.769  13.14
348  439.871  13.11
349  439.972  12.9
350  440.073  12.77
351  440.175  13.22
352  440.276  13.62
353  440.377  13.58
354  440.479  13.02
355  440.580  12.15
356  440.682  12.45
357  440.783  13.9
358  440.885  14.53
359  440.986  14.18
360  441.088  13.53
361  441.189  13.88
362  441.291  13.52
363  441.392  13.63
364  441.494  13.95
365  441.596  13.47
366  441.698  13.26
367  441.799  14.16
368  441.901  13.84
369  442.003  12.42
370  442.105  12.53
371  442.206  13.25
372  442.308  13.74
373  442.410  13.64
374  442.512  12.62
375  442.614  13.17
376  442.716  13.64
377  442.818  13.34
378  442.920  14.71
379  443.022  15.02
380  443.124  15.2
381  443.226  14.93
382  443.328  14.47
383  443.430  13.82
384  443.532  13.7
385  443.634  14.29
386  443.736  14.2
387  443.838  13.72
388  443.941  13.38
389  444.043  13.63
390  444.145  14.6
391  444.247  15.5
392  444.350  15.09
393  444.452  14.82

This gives 0.052 mag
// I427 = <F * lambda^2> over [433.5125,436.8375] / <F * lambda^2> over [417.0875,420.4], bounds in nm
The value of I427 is 1.38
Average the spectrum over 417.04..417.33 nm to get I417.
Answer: 9.9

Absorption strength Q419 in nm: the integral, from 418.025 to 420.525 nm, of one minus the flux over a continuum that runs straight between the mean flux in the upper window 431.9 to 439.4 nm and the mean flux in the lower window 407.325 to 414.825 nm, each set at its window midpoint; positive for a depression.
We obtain 0.20 nm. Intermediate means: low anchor 10.7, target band 10.5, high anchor 12.7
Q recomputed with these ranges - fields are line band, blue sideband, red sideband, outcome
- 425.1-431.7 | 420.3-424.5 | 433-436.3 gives 0.12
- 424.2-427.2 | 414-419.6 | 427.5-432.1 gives -0.13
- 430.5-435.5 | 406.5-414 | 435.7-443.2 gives 0.05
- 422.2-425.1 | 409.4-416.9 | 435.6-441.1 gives 0.01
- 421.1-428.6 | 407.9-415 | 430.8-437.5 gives 0.05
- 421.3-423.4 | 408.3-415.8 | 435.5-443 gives 0.09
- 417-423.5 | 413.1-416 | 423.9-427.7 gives 0.05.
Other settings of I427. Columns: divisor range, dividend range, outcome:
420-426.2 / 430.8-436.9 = 1.17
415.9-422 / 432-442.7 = 1.32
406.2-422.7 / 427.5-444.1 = 1.29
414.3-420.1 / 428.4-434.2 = 1.13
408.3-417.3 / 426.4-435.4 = 1.16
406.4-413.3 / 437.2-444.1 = 1.43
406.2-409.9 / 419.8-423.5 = 1.09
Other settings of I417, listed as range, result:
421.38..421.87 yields 10.1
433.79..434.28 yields 12.7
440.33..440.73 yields 12.8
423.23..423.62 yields 11.8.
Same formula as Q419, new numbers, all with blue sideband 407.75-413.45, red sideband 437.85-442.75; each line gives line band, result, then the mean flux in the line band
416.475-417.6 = 0.09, 10.3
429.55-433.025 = 0.48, 10.6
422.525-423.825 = 0.08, 11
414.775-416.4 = 0.08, 10.6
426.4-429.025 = 0.10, 11.5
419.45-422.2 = 0.14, 10.9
